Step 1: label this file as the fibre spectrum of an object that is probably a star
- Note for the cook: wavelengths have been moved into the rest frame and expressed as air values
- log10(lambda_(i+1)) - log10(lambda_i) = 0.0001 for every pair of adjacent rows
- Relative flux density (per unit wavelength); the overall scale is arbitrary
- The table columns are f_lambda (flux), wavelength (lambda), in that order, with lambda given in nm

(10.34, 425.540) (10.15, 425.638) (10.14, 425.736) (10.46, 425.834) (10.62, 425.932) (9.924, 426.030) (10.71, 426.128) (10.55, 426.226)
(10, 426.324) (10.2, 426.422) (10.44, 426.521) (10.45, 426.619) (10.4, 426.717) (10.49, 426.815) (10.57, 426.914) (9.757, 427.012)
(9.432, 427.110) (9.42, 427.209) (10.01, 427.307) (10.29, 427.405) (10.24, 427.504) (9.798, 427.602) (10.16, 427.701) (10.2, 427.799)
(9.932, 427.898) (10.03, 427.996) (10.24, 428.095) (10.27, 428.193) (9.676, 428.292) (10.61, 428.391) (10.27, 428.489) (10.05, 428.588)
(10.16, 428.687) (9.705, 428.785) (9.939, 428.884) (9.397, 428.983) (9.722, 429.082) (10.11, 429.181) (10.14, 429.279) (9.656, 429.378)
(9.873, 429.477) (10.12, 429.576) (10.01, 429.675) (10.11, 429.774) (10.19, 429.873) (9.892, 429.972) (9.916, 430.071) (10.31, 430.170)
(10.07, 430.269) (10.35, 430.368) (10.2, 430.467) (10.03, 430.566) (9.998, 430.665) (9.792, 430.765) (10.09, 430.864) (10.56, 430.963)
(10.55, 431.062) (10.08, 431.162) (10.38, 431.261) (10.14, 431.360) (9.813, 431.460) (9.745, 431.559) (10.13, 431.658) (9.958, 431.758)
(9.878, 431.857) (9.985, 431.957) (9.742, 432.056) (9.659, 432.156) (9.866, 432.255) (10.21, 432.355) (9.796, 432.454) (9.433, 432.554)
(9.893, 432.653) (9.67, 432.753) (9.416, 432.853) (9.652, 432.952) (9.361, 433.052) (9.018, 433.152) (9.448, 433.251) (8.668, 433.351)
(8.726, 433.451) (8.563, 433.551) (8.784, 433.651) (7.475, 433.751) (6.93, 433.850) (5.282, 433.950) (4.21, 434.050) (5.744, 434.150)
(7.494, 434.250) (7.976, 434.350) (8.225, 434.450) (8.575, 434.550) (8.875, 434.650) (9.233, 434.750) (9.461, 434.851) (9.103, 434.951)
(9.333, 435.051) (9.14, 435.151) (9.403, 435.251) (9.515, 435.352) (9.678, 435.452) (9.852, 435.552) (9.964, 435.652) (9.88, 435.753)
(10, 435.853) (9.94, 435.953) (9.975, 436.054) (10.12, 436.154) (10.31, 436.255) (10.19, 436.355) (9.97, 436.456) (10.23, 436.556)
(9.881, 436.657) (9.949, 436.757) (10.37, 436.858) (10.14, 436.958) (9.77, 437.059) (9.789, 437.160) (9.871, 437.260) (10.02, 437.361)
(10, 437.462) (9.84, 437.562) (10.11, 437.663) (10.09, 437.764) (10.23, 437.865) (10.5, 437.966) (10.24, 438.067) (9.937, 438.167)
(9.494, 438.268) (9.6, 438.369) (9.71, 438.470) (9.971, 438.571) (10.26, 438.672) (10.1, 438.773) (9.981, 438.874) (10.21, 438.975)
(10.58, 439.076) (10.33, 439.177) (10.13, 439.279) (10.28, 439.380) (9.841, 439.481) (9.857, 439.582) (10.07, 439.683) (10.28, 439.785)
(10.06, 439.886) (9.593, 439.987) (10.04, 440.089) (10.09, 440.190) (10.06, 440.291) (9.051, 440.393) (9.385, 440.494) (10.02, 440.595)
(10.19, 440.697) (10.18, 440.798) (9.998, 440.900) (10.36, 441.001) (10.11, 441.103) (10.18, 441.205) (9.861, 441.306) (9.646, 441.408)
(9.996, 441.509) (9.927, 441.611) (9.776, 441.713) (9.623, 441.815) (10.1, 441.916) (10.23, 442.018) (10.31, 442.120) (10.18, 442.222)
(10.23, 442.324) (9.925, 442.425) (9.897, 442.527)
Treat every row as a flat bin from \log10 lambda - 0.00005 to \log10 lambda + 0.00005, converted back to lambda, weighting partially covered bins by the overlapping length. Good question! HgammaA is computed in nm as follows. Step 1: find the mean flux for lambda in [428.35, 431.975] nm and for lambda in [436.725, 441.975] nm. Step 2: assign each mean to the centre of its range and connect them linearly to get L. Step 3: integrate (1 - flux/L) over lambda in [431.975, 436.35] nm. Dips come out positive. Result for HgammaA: 0.45 nm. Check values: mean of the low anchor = 10.1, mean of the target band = 8.99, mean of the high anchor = 10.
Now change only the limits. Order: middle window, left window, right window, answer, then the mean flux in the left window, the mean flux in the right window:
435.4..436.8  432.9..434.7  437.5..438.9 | -0.15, 7.95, 10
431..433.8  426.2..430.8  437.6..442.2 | 0.13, 10.1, 10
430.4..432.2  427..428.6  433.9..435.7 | -0.16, 10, 8.39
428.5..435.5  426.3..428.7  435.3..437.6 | 0.46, 10.1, 9.97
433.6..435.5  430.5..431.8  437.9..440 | 0.37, 10.1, 10.1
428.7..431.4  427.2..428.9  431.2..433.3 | -0.03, 10.1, 9.78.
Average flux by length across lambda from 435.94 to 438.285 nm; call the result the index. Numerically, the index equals 10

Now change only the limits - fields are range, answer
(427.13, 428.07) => 9.99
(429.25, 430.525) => 10.1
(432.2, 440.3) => 9.48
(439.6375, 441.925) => 9.94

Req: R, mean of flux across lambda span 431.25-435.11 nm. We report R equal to 8.9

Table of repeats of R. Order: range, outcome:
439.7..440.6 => 9.84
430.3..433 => 9.97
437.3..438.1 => 10.1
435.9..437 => 10.1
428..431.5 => 10.1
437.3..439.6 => 10.1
